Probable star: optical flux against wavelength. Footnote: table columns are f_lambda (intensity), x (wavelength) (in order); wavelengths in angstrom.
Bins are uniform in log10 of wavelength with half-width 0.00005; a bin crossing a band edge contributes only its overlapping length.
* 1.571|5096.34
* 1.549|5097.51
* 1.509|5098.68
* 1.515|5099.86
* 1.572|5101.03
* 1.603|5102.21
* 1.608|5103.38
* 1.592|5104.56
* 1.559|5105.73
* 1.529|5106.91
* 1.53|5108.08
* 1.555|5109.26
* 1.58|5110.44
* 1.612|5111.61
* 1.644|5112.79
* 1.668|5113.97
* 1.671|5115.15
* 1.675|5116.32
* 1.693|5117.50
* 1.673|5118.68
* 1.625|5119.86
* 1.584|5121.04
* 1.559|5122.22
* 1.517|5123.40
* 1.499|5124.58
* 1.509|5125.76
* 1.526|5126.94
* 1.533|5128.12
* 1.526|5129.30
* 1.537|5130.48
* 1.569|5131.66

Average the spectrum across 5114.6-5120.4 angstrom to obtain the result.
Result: 1.67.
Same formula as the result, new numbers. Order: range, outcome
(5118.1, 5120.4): 1.65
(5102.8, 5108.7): 1.56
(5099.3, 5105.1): 1.58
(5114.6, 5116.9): 1.68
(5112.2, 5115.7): 1.66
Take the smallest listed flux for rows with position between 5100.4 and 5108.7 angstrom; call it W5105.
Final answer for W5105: 1.529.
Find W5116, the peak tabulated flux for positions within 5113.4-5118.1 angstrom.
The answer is 1.693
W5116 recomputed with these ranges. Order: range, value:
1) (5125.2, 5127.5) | 1.526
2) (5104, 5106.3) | 1.592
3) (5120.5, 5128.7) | 1.584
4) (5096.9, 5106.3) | 1.608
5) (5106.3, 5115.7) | 1.671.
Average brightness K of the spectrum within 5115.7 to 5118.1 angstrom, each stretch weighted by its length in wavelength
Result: 1.69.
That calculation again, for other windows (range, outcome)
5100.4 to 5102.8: 1.59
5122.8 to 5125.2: 1.51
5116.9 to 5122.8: 1.63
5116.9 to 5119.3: 1.68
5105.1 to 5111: 1.55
